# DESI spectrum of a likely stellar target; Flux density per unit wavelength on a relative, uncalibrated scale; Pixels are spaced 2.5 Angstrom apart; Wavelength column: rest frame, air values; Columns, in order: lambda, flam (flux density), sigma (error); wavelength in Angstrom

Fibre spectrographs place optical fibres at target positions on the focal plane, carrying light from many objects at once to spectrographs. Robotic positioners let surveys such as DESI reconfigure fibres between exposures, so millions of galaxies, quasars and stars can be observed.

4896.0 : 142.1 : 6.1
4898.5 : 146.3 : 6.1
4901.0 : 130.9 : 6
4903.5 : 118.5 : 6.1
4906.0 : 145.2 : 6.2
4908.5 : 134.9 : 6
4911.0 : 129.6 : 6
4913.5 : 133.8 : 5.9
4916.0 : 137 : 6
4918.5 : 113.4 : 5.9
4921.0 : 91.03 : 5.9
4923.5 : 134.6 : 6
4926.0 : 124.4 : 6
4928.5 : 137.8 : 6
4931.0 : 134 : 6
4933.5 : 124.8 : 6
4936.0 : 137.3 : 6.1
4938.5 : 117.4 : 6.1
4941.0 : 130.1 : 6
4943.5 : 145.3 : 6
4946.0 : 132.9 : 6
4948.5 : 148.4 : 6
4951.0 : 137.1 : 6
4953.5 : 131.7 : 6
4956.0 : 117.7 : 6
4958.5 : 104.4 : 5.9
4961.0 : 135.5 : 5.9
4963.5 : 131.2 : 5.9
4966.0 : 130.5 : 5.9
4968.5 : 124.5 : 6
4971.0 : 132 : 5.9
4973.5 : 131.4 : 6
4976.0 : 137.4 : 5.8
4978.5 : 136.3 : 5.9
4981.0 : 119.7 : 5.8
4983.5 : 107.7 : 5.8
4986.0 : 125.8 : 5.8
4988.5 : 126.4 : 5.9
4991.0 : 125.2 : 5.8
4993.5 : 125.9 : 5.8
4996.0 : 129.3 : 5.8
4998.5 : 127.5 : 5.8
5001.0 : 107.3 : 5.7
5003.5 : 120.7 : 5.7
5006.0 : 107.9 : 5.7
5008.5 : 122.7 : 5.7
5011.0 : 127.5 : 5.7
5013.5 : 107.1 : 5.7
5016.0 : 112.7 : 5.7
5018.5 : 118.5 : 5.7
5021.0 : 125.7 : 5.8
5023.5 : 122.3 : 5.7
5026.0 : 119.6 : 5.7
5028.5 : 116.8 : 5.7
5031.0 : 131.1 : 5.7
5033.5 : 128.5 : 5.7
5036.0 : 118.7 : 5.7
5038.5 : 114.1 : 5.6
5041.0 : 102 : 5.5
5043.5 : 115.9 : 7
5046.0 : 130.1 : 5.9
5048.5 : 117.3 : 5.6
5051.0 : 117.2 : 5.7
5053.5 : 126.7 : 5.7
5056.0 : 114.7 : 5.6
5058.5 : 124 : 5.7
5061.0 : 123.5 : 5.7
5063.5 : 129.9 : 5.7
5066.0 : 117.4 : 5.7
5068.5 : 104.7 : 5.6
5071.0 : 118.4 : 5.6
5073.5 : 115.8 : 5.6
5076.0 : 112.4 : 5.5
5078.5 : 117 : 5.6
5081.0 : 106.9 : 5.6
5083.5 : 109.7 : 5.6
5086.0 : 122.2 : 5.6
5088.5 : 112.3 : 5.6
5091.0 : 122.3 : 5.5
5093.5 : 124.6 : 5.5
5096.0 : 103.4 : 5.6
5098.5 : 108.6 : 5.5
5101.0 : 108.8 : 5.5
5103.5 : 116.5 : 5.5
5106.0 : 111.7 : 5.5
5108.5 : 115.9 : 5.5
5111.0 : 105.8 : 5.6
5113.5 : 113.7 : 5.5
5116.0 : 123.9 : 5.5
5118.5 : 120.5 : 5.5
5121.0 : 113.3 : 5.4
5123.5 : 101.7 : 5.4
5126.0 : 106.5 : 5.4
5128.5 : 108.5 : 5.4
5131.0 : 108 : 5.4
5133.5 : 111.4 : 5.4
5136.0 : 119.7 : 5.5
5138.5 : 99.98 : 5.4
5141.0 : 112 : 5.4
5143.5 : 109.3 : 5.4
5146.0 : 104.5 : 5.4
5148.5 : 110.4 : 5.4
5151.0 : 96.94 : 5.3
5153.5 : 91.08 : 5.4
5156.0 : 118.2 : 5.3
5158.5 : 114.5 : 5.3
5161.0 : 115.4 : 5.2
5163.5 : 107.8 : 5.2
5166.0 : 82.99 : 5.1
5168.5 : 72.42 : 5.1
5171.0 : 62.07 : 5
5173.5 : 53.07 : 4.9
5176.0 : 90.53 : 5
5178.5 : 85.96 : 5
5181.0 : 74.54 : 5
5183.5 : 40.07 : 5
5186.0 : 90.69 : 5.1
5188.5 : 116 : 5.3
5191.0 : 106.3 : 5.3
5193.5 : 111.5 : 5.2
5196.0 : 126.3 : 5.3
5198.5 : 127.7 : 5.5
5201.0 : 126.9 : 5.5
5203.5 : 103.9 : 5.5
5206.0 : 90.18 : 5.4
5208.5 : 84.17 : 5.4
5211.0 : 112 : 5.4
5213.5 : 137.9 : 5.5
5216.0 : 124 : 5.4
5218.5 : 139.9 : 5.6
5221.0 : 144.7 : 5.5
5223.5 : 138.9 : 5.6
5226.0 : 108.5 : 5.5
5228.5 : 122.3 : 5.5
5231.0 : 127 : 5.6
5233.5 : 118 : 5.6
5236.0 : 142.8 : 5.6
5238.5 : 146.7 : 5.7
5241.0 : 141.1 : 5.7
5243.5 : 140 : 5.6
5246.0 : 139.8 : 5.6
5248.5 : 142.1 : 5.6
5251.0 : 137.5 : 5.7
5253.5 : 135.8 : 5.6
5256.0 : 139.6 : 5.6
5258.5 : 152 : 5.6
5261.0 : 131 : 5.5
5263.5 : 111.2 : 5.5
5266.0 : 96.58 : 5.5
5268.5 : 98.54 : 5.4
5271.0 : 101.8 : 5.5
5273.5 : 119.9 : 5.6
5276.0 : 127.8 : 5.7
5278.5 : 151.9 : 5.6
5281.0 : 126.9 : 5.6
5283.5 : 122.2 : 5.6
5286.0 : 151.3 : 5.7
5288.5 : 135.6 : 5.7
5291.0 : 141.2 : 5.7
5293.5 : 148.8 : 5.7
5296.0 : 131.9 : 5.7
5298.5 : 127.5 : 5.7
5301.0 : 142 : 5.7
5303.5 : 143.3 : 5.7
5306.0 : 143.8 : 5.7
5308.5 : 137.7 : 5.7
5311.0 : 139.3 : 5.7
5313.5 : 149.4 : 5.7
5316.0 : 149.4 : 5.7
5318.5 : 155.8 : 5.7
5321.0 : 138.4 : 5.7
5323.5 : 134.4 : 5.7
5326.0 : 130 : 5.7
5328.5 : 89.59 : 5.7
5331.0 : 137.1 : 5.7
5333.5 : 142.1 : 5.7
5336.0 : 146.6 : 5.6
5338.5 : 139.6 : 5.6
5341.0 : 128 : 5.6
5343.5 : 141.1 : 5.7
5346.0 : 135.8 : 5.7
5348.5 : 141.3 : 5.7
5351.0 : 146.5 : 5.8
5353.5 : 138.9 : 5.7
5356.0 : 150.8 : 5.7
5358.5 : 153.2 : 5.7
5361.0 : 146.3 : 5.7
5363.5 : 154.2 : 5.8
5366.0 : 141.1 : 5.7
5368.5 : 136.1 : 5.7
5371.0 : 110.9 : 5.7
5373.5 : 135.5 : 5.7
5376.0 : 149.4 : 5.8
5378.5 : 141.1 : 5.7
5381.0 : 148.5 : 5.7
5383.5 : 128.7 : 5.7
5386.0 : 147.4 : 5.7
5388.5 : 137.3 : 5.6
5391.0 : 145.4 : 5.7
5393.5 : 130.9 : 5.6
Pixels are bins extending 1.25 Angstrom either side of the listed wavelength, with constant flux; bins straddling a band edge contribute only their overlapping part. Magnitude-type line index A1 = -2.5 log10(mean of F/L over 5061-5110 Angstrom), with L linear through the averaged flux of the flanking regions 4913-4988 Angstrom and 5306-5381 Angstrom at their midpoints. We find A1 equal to 0.151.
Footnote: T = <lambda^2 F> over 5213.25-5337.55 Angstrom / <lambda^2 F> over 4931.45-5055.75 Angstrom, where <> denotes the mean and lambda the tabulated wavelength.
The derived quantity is 1.20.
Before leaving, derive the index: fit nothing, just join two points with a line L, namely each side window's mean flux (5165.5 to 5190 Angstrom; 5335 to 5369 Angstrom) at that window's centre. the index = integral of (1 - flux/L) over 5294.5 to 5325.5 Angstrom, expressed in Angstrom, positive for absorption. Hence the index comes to -3.4 Angstrom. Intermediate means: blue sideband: 76.9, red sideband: 143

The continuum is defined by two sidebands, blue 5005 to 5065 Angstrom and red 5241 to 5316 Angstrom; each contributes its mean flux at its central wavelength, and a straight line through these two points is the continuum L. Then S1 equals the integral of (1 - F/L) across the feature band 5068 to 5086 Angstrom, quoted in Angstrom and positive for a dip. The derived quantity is 1.3 Angstrom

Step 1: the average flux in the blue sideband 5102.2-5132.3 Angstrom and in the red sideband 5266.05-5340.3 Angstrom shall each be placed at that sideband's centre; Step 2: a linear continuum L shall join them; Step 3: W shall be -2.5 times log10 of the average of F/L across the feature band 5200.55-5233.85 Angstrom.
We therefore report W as 0.04 mag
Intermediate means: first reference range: 112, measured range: 120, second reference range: 134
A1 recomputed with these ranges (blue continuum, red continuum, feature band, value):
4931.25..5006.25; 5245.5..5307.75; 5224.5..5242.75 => 0.01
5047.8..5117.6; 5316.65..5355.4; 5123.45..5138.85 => 0.10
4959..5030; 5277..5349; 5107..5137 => 0.15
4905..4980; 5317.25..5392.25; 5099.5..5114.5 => 0.19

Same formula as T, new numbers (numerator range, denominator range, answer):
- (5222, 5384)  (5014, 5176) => 1.32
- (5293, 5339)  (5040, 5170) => 1.34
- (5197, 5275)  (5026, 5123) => 1.14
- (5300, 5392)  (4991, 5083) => 1.33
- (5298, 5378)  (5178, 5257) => 1.22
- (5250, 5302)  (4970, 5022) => 1.18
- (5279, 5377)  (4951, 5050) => 1.29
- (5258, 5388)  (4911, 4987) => 1.23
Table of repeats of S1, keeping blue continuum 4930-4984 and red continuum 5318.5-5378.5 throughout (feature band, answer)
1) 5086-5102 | 2.2 Angstrom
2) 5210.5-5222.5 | 0.2 Angstrom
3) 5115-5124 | 1.2 Angstrom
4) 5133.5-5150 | 3.0 Angstrom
